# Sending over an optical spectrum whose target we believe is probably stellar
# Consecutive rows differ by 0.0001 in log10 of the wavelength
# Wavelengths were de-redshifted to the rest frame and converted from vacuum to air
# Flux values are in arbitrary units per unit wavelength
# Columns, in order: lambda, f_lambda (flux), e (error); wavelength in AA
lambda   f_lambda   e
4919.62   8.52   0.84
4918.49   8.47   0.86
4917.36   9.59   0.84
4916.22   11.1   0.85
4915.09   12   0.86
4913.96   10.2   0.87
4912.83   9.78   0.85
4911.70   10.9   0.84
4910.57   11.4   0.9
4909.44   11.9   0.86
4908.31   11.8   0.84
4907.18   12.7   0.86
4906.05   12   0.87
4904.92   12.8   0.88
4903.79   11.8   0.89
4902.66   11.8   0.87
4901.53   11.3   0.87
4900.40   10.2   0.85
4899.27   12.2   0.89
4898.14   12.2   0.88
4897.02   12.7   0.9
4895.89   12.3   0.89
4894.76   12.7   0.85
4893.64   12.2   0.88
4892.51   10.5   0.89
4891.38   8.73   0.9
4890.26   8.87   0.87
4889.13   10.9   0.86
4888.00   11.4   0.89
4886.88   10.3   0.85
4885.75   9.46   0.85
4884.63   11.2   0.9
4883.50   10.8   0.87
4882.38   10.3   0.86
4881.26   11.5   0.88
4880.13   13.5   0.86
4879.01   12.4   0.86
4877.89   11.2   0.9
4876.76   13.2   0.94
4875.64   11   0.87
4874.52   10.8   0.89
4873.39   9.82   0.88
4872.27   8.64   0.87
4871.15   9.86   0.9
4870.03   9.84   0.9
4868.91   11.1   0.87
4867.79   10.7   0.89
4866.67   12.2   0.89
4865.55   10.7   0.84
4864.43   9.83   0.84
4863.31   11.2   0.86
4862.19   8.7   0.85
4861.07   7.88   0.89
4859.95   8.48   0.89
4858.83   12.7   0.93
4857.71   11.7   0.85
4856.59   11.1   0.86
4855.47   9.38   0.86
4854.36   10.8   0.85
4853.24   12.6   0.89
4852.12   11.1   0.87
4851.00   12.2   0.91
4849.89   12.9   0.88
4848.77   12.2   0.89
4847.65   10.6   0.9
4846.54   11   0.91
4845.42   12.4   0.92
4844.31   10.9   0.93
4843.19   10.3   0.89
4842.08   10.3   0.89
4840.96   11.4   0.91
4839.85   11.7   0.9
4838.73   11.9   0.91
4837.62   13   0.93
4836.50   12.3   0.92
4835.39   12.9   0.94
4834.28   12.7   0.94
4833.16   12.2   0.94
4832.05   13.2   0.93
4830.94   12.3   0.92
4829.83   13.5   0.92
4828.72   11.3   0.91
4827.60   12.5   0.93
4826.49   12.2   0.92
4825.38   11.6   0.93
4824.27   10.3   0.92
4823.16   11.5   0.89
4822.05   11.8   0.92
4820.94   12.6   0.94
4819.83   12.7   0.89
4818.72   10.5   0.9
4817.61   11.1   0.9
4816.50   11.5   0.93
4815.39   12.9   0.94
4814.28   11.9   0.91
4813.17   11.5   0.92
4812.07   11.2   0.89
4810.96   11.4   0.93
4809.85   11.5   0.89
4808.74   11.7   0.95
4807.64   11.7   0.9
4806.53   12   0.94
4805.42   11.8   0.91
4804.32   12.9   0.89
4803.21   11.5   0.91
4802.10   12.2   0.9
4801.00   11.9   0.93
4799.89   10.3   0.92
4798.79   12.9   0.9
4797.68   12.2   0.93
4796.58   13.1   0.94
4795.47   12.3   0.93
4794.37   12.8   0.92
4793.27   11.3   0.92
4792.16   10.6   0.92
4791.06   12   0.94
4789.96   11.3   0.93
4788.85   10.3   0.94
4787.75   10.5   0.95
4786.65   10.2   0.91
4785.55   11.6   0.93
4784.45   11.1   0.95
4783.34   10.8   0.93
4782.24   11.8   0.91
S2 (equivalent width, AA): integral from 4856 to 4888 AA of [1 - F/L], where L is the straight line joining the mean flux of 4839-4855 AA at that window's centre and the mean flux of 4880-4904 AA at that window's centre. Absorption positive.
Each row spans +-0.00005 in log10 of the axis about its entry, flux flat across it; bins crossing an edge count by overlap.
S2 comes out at 1.6 AA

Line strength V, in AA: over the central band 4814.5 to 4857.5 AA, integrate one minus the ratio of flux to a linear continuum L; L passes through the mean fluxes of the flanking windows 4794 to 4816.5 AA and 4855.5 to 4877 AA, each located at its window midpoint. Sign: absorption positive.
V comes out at -2.2 AA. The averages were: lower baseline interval 12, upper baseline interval 10.4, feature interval 11.8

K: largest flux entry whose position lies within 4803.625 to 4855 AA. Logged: 13.5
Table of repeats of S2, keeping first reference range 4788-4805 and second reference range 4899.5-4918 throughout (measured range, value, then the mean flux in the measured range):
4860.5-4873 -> 1.58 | 10.1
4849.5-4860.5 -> 0.28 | 11.3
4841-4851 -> 0.19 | 11.4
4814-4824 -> -0.06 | 11.8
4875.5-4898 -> 0.29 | 11.3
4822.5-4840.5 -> -0.81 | 12.2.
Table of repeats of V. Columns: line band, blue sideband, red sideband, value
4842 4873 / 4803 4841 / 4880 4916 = 2.39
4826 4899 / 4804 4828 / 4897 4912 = 3.21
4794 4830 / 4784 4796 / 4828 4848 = -0.99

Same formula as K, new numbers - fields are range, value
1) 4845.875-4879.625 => 13.2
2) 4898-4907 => 12.8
